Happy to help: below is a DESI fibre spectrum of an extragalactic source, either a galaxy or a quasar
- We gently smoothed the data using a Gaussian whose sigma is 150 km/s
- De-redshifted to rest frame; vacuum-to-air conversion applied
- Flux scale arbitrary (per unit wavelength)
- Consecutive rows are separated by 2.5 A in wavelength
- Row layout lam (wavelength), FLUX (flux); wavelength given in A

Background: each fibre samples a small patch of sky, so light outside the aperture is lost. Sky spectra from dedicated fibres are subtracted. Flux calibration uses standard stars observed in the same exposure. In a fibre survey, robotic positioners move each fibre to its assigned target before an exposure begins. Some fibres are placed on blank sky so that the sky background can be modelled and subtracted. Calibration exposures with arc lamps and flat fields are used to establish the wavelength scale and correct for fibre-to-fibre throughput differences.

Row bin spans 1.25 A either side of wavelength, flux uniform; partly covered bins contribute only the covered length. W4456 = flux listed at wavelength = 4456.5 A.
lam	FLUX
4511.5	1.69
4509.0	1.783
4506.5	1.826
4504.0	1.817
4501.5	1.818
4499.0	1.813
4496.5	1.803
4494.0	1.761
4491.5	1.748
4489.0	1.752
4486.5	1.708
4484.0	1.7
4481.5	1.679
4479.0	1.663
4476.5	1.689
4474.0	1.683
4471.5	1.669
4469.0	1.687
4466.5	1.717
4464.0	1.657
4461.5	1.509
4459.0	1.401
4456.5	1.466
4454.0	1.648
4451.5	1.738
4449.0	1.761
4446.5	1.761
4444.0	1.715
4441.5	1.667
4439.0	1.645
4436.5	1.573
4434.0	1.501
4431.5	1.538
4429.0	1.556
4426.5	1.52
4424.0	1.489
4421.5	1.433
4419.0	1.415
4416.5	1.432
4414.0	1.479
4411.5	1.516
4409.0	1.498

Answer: 1.466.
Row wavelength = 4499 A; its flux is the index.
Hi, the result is 1.813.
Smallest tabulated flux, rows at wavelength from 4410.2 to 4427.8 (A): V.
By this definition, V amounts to 1.415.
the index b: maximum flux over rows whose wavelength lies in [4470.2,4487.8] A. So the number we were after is 1.708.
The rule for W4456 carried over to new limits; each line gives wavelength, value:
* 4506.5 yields 1.826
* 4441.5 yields 1.667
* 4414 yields 1.479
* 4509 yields 1.783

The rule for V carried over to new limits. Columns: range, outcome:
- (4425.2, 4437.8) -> 1.501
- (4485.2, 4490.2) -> 1.708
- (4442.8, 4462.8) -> 1.401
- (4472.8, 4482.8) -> 1.663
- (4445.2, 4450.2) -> 1.761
